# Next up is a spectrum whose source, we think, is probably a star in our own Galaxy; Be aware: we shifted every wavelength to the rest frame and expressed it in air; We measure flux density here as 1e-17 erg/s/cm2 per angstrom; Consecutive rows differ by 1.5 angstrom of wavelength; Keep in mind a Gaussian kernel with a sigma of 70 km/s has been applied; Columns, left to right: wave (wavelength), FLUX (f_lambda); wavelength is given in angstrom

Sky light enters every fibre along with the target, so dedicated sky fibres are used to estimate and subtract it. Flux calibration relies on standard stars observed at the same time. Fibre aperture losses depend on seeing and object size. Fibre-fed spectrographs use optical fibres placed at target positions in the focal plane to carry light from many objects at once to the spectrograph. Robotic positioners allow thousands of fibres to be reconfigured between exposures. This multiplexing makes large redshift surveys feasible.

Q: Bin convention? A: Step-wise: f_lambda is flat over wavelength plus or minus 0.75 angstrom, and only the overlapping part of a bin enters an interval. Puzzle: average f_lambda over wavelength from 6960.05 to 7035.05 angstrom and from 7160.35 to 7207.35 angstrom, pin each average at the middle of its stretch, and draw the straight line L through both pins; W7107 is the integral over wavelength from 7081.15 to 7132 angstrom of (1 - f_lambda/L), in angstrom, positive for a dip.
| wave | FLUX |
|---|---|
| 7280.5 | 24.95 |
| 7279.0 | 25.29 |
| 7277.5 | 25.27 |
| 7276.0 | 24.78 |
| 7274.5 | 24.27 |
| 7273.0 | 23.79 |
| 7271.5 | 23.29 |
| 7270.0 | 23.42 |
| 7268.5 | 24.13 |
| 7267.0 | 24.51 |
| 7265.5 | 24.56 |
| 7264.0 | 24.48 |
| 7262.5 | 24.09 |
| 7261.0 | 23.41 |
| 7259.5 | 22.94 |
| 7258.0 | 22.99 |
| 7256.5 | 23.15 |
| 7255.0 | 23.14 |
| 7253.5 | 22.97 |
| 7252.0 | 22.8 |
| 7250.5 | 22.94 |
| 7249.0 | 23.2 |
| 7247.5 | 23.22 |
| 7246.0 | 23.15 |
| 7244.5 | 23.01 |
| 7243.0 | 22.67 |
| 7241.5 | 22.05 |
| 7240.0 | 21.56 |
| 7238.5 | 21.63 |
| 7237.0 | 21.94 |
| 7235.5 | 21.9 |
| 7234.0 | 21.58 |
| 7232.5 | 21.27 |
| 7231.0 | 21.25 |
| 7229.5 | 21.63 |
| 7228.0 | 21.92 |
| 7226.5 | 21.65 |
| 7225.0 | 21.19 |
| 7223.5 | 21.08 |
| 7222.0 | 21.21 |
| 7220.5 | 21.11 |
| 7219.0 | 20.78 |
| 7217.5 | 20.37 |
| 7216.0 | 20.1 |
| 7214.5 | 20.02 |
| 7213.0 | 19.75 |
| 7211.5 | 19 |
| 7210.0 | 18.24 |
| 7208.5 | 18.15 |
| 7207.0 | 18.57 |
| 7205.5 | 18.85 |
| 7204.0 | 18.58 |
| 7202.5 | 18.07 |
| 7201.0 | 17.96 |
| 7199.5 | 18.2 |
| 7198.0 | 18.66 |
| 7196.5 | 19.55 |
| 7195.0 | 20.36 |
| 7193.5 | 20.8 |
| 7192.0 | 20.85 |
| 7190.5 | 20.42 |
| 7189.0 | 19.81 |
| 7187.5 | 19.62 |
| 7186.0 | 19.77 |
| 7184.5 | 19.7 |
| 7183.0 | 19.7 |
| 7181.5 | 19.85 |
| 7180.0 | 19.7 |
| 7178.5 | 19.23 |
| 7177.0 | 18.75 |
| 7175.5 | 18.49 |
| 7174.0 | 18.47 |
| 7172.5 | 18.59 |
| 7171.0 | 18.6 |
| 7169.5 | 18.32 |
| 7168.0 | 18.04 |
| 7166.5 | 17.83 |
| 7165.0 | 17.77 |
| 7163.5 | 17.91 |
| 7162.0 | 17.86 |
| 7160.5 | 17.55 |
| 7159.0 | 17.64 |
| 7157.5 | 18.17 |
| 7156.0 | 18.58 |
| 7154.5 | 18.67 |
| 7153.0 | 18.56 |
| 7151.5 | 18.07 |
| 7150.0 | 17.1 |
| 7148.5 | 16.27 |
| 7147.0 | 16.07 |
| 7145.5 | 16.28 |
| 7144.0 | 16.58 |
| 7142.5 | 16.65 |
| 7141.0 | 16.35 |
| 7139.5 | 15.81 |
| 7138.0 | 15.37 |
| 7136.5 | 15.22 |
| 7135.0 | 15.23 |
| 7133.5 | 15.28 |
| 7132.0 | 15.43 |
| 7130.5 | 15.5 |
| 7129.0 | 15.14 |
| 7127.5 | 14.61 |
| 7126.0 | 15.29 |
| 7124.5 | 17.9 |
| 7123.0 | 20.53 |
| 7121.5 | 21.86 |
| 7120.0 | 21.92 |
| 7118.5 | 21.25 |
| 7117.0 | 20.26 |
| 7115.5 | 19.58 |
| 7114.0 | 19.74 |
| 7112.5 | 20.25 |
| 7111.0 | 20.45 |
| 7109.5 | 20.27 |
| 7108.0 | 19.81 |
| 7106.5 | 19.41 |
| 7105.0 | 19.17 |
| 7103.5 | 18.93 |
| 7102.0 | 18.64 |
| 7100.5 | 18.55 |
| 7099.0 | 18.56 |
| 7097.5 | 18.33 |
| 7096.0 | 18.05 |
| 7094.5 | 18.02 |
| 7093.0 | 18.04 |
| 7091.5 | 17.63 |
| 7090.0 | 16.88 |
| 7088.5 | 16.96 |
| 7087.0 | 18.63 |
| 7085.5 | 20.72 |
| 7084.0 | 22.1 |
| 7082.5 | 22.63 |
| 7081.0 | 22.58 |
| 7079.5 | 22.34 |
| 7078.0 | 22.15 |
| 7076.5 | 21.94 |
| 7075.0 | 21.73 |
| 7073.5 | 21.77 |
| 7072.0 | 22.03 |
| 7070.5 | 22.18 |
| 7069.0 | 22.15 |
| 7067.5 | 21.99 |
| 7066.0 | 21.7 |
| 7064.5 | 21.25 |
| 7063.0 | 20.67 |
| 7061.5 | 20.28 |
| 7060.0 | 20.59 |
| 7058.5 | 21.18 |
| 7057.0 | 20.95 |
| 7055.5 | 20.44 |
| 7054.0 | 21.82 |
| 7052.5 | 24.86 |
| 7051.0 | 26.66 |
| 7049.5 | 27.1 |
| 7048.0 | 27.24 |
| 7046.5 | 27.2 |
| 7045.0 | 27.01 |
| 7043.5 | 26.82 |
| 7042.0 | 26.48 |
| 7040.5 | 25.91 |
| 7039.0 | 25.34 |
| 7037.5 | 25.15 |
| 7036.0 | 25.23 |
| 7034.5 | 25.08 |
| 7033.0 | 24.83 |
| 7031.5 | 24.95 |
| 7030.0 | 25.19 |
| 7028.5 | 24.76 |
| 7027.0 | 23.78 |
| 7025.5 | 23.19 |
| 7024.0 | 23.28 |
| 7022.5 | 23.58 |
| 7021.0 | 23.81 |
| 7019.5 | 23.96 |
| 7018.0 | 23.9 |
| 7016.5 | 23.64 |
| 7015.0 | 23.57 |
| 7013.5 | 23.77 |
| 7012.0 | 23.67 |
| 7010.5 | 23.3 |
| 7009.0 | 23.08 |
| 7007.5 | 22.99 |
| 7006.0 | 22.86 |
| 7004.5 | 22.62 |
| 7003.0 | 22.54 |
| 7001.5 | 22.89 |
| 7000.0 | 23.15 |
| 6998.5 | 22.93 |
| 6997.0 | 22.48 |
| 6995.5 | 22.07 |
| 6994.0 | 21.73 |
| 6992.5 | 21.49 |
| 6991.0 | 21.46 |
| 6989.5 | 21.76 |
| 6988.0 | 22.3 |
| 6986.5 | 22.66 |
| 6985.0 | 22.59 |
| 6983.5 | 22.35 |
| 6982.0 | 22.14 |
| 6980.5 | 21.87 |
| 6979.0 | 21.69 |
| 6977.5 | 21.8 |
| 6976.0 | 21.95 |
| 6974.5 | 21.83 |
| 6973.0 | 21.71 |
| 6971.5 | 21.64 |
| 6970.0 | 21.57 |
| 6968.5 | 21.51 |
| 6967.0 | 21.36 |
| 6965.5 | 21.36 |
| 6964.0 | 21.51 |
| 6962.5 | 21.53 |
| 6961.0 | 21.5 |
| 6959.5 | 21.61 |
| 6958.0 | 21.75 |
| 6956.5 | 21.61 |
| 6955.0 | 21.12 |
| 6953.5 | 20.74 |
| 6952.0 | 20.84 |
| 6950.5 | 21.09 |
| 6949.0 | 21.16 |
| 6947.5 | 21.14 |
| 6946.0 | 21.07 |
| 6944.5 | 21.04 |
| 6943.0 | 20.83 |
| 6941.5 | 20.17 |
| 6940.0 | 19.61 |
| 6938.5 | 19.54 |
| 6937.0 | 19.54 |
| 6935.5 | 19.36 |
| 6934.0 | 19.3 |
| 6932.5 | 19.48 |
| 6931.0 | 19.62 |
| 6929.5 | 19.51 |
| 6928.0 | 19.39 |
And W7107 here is 3.9 angstrom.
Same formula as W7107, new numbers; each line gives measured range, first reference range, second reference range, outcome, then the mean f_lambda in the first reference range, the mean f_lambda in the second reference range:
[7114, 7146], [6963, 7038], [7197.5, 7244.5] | 6.2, 22.9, 20.4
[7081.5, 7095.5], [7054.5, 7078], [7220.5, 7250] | 1.5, 21.4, 21.9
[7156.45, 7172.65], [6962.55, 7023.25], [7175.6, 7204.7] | 1.5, 22.5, 19.4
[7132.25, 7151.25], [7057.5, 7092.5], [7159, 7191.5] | 3.4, 20.9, 18.8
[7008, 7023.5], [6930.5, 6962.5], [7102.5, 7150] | -3.2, 20.6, 17.8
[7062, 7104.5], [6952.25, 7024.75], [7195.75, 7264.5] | 3.2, 22.3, 21.2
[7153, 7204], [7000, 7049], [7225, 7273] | 9.7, 24.4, 22.8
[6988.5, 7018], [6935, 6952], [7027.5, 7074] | -0.6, 20.4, 23.8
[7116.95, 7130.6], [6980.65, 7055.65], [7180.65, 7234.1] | 2.0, 23.8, 20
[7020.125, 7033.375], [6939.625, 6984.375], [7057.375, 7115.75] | -2.1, 21.4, 20.2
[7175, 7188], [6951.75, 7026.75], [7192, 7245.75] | 0.8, 22.3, 20.5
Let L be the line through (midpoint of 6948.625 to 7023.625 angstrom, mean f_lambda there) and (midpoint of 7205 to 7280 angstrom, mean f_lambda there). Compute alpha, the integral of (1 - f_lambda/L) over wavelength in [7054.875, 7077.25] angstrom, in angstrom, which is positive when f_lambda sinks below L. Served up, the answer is 0.8 angstrom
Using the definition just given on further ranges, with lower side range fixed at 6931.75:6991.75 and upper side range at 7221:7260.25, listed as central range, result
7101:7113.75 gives 1.3 angstrom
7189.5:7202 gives 1.4 angstrom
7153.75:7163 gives 1.6 angstrom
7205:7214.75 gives 1.4 angstrom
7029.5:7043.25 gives -2.5 angstrom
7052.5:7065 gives 0.3 angstrom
